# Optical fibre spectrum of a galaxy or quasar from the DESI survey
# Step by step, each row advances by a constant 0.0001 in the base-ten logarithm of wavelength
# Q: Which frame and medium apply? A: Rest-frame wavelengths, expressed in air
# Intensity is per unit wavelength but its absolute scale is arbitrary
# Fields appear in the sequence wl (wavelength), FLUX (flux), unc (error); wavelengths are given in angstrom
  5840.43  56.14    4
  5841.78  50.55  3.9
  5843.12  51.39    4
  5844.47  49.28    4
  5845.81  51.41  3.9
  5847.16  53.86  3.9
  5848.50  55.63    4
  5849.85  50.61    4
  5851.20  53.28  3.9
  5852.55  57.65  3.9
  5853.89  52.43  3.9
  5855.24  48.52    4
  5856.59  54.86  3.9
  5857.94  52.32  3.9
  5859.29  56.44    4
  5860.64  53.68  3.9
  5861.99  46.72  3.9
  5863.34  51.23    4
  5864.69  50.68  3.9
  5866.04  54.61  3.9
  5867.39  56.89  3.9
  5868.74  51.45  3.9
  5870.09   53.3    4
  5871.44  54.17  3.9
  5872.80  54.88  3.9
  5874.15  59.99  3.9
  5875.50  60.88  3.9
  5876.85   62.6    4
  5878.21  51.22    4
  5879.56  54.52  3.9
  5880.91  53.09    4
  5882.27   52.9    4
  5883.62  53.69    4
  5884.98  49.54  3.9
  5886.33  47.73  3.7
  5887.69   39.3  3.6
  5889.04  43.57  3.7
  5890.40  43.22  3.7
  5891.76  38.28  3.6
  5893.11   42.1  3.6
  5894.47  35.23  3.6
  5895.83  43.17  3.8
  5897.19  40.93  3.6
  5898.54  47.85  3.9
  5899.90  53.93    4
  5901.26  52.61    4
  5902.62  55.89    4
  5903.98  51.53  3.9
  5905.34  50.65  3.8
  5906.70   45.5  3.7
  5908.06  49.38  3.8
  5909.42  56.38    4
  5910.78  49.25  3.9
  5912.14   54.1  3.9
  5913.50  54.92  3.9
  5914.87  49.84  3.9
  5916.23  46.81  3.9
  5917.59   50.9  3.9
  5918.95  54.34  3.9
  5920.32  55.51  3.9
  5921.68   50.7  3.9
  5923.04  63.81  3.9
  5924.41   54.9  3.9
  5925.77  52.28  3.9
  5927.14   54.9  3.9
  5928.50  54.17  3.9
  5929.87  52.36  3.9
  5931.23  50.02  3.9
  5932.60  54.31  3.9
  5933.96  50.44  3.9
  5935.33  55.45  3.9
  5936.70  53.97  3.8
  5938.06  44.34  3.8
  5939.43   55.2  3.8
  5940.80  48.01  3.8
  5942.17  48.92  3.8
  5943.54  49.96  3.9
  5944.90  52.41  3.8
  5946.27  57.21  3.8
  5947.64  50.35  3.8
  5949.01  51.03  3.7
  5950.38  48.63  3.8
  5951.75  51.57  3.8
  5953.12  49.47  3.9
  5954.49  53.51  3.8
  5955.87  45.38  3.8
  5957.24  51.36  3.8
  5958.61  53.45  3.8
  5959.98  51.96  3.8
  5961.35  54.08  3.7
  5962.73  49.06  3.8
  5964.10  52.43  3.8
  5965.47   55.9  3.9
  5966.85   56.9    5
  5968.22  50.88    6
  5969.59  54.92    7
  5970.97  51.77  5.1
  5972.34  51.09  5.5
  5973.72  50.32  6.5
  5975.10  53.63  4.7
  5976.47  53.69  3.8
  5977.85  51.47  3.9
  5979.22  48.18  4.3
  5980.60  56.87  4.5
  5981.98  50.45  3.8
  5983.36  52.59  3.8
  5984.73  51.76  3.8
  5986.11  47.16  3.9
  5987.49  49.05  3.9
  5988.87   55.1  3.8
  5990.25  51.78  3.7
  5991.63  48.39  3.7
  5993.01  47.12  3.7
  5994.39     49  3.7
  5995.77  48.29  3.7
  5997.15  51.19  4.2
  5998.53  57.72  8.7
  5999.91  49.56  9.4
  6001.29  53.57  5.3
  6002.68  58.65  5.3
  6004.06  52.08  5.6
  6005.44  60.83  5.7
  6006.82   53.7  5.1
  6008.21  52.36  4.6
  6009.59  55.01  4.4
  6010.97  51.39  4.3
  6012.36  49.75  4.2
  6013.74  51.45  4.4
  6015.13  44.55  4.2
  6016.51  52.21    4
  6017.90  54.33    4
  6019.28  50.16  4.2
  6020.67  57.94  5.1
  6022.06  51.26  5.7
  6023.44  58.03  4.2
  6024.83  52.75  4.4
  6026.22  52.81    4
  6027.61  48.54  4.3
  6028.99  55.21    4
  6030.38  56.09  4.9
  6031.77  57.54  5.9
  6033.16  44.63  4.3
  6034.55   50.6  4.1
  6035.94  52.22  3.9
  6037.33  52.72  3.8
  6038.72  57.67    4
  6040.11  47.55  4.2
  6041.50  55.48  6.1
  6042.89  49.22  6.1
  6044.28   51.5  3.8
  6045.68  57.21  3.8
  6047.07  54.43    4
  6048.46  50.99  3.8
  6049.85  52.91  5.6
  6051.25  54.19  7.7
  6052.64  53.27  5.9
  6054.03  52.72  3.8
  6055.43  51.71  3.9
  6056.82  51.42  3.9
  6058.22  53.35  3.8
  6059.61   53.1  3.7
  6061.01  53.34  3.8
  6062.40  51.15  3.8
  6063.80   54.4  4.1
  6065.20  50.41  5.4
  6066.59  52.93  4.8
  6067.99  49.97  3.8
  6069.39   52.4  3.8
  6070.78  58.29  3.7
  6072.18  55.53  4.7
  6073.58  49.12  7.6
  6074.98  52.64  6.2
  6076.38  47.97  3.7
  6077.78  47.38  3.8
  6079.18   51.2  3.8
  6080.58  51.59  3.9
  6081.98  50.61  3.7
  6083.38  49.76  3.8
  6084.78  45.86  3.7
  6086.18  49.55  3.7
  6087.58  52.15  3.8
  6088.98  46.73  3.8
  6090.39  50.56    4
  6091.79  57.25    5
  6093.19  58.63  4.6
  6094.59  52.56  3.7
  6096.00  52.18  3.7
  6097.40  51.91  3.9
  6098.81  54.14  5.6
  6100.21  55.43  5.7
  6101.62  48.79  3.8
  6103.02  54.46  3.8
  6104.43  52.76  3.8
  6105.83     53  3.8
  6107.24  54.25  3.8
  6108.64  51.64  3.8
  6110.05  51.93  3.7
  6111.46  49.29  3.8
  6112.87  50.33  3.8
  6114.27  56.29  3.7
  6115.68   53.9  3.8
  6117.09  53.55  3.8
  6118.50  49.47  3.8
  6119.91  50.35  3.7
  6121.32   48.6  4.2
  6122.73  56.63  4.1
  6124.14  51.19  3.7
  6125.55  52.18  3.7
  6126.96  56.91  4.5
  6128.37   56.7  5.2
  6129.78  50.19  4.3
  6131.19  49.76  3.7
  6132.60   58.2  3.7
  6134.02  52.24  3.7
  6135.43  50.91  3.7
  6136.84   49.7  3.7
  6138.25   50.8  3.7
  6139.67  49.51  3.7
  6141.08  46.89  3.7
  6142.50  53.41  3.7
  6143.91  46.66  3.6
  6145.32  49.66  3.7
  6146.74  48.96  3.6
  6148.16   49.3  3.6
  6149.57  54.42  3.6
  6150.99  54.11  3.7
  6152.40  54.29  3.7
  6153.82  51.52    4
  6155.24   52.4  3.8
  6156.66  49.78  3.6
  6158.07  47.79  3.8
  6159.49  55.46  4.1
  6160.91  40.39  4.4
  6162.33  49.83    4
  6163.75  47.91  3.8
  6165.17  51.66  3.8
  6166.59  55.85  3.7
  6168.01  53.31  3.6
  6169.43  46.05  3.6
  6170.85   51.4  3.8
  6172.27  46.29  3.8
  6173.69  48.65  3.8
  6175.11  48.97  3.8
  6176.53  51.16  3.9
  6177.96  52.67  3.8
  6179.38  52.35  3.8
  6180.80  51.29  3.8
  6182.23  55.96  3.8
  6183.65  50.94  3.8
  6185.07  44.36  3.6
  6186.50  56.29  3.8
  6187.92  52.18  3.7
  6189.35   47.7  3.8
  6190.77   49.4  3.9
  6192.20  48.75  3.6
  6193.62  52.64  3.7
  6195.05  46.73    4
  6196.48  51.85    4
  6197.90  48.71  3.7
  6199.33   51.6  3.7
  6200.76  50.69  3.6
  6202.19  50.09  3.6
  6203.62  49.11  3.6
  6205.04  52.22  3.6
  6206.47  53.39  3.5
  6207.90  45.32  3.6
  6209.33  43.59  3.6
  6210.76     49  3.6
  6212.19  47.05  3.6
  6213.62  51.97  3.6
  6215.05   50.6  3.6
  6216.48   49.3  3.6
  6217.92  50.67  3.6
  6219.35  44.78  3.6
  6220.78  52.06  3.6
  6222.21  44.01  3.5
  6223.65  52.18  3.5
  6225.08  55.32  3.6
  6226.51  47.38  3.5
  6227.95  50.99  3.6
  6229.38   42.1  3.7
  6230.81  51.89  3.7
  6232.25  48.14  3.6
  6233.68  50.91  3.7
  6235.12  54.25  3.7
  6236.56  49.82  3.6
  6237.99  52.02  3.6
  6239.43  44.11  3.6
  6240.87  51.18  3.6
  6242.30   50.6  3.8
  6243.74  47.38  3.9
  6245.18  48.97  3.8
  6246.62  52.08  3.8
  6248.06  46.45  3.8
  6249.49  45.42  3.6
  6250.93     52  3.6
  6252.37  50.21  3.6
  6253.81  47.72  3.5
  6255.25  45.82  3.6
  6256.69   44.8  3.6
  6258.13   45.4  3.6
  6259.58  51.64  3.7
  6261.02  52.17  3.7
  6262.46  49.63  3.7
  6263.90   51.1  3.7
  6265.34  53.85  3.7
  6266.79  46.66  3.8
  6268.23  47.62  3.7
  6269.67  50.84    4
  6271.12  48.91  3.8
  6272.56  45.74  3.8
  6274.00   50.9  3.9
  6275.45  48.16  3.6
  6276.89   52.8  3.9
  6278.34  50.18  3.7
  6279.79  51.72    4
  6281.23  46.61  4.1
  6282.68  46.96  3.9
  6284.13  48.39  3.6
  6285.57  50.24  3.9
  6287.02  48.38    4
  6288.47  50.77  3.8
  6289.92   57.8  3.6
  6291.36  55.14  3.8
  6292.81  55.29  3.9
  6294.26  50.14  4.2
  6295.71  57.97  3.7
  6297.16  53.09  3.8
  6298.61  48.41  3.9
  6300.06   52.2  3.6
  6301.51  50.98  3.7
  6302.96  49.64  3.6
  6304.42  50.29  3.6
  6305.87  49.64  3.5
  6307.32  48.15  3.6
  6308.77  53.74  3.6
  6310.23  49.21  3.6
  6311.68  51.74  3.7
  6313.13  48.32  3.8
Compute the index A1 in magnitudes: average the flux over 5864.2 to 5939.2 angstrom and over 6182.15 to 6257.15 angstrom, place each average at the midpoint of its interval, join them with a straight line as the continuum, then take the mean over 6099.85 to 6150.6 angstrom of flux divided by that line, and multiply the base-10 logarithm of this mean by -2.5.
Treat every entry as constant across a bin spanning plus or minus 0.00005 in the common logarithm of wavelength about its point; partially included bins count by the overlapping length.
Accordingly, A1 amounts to -0.04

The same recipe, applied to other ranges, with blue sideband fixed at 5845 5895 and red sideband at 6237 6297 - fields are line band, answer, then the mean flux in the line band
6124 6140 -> -0.043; 52.5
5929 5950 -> -0.008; 51.6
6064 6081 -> -0.022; 51.7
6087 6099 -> -0.047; 52.8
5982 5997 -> 0.019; 50.1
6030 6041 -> -0.032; 52.3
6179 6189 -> -0.032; 51.7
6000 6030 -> -0.047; 53.1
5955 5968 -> -0.024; 52.2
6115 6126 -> -0.032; 52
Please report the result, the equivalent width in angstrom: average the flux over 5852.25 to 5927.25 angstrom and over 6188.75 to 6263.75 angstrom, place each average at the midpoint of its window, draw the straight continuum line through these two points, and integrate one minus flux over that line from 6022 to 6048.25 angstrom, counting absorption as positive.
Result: -1.3 angstrom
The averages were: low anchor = 51.3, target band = 52.9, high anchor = 49.3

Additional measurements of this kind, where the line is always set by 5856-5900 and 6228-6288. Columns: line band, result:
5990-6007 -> -0.8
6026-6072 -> -2.7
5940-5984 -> -1.5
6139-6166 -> -0.4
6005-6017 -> -0.5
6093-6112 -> -1.2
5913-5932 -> -1.1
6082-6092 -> 0.0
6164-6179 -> -0.3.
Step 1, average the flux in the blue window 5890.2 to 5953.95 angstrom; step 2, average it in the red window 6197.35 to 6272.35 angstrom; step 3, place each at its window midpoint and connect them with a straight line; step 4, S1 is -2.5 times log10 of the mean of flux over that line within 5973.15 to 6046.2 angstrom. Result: -0.04 mag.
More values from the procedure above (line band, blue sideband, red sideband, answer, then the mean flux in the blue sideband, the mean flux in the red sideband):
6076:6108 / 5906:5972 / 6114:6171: 0.00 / 52.1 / 51.4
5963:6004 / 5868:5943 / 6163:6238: -0.03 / 51.1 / 50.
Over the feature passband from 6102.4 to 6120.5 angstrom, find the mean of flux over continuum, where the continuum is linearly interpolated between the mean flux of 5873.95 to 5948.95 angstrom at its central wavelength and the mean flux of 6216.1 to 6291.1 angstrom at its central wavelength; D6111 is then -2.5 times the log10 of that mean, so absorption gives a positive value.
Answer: -0.049 mag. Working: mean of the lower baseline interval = 50.9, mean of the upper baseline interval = 49.4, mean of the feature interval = 52.4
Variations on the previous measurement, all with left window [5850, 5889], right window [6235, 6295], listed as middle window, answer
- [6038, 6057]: -0.03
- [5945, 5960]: 0.02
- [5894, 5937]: 0.02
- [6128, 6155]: -0.01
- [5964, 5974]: -0.02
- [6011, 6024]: -0.01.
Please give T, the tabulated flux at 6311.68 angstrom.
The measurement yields 51.74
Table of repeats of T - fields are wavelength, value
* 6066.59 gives 52.93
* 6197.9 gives 48.71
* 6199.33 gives 51.6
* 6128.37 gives 56.7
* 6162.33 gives 49.83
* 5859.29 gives 56.44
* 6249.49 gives 45.42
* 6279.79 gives 51.72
